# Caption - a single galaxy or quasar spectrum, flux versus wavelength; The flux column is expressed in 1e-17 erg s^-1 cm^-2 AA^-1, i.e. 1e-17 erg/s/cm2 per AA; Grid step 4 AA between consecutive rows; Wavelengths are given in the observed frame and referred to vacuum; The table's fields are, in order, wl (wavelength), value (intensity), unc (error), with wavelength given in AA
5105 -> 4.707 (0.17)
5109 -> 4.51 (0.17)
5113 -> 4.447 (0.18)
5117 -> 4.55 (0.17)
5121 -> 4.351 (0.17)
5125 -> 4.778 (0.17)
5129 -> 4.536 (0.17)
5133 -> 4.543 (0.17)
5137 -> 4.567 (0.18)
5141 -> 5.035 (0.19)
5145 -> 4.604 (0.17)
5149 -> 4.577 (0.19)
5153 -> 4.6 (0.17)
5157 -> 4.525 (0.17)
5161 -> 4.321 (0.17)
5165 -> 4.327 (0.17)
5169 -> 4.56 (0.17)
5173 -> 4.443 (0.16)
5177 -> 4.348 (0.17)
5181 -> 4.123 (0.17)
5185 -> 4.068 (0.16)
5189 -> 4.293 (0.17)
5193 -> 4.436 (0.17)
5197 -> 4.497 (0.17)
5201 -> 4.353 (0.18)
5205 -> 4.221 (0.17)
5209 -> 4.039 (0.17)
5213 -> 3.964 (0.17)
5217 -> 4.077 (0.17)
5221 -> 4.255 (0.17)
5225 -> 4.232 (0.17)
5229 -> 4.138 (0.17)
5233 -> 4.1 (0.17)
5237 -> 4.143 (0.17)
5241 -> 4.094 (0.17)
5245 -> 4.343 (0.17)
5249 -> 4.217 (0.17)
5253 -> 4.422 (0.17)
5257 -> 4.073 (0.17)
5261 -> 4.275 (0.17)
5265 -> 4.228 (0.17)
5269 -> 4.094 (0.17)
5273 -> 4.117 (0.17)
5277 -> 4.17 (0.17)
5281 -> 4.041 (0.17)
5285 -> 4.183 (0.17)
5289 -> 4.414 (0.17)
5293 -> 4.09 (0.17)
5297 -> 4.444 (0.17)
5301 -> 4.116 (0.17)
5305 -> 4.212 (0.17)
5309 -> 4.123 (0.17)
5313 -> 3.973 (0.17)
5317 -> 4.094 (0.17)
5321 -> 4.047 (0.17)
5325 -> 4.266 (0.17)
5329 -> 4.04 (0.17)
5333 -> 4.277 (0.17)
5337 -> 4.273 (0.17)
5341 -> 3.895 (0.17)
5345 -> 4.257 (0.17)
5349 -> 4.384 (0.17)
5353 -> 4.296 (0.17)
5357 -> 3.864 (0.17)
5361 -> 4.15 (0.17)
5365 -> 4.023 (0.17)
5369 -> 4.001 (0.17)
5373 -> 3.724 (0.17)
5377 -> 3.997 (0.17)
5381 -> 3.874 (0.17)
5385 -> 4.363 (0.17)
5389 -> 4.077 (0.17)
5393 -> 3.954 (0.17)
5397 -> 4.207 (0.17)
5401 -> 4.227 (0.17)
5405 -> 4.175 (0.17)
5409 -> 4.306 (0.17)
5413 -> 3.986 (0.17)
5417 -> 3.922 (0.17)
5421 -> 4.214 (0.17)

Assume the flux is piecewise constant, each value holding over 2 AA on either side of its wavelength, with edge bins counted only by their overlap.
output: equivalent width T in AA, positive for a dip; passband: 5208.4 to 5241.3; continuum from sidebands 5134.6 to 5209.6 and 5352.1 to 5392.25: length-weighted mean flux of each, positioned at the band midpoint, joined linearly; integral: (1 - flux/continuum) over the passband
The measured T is 1.5 AA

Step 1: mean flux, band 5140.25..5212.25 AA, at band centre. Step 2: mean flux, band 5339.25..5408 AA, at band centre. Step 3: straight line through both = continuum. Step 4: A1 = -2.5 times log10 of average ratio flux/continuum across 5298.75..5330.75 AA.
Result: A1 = 0.02 mag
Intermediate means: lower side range 4.39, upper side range 4.09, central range 4.11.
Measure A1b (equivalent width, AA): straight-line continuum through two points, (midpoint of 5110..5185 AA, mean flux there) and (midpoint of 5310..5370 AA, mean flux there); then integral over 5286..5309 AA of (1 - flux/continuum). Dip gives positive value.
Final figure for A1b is -0.2 AA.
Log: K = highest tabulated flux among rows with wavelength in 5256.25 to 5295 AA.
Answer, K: 4.414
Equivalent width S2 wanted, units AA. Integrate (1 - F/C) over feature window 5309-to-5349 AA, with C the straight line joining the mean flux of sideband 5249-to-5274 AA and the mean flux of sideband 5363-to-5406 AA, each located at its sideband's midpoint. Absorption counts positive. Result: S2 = -0.1 AA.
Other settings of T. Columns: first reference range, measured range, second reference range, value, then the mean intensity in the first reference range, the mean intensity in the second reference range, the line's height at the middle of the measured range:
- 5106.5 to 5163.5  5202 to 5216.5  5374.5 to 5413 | 1.12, 4.57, 4.12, 4.44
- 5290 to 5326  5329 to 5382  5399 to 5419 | 0.77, 4.16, 4.12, 4.14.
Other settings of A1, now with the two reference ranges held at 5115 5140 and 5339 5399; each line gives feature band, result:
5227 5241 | 0.06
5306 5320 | 0.03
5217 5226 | 0.04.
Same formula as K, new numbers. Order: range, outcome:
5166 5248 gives 4.56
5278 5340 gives 4.444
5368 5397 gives 4.363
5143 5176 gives 4.604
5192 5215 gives 4.497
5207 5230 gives 4.255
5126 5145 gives 5.035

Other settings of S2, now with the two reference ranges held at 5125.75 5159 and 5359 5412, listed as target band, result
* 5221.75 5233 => 0.66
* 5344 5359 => -0.14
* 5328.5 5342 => 0.15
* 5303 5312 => 0.23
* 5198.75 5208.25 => 0.49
